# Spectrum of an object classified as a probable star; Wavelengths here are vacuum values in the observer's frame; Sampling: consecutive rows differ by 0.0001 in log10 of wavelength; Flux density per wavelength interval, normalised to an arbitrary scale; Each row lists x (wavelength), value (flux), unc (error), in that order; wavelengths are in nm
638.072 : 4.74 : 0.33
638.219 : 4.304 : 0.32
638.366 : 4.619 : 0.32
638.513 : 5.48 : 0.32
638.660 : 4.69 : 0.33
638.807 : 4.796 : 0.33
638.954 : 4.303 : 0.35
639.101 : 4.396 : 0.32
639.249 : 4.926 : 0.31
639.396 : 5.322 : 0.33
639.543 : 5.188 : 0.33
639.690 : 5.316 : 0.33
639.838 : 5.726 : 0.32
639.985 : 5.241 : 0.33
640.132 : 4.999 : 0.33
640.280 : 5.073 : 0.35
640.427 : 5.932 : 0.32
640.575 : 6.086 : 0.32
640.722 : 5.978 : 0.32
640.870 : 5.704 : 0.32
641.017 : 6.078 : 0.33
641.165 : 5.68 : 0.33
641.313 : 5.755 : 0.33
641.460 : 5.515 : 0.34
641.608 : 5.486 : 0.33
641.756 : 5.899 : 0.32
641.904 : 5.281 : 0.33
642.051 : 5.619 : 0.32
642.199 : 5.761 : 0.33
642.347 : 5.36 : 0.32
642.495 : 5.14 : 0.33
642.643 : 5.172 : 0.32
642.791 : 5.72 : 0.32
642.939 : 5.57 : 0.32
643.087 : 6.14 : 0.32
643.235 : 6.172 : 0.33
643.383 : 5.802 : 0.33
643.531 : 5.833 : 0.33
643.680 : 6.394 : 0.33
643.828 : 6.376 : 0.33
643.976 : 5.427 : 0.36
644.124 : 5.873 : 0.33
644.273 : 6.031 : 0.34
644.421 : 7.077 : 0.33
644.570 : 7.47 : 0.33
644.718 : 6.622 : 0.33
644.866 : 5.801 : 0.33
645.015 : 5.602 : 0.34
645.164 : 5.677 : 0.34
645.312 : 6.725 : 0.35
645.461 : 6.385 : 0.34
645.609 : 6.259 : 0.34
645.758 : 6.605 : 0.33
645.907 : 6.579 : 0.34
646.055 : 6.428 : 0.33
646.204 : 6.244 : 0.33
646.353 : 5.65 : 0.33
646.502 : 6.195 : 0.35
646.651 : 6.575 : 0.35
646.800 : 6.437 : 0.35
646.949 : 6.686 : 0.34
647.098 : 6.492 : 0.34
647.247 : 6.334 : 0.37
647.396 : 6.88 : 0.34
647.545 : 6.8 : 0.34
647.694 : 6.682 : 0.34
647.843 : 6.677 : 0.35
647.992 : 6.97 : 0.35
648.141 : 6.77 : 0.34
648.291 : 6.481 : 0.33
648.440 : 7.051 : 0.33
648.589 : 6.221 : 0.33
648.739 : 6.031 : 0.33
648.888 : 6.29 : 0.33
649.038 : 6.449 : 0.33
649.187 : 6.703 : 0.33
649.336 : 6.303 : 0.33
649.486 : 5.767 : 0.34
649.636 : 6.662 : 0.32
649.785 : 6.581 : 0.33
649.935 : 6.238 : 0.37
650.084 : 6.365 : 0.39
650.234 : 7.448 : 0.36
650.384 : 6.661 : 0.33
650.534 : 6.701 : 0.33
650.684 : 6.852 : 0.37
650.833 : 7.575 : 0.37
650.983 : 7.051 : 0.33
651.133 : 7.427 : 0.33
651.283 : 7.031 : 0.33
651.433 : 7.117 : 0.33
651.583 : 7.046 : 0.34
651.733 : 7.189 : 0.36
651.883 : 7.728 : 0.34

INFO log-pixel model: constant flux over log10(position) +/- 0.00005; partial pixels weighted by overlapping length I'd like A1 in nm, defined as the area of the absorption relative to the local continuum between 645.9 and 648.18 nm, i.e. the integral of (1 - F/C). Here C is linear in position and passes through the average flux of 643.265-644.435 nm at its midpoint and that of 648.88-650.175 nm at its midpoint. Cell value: -0.10 nm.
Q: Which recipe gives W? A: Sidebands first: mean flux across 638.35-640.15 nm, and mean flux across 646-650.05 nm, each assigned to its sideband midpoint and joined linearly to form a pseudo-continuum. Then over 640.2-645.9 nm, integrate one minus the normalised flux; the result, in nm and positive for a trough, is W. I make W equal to -0.292 nm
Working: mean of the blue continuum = 5.01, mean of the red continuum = 6.47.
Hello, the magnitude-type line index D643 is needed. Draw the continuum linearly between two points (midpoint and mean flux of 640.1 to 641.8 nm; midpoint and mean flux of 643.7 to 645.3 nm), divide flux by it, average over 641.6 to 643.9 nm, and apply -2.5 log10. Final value 0.04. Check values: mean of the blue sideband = 5.69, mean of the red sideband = 6.22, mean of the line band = 5.74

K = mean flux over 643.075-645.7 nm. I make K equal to 6.21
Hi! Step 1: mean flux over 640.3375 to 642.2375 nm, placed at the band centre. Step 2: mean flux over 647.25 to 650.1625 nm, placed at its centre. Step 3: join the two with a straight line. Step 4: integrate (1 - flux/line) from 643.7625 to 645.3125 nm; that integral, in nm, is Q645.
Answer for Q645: -0.03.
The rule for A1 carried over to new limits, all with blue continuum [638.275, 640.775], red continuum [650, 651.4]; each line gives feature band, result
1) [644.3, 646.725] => -0.08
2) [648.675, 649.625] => 0.07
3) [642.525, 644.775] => -0.09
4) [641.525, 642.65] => 0.02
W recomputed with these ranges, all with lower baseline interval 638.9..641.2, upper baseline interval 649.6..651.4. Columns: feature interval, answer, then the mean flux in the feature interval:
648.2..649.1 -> 0.03 nm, 6.42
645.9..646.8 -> 0.00 nm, 6.27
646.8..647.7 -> -0.03 nm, 6.63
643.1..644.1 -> -0.02 nm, 6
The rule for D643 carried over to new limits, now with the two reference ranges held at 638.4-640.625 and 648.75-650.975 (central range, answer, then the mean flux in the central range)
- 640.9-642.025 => -0.05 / 5.67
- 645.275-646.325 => -0.07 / 6.42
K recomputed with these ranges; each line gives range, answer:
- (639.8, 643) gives 5.58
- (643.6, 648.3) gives 6.41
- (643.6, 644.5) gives 6.19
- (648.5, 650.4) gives 6.44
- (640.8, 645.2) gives 5.87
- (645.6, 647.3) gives 6.38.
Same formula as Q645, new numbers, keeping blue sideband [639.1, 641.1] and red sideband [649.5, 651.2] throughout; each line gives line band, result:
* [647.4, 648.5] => -0.05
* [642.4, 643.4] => 0.03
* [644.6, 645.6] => -0.01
